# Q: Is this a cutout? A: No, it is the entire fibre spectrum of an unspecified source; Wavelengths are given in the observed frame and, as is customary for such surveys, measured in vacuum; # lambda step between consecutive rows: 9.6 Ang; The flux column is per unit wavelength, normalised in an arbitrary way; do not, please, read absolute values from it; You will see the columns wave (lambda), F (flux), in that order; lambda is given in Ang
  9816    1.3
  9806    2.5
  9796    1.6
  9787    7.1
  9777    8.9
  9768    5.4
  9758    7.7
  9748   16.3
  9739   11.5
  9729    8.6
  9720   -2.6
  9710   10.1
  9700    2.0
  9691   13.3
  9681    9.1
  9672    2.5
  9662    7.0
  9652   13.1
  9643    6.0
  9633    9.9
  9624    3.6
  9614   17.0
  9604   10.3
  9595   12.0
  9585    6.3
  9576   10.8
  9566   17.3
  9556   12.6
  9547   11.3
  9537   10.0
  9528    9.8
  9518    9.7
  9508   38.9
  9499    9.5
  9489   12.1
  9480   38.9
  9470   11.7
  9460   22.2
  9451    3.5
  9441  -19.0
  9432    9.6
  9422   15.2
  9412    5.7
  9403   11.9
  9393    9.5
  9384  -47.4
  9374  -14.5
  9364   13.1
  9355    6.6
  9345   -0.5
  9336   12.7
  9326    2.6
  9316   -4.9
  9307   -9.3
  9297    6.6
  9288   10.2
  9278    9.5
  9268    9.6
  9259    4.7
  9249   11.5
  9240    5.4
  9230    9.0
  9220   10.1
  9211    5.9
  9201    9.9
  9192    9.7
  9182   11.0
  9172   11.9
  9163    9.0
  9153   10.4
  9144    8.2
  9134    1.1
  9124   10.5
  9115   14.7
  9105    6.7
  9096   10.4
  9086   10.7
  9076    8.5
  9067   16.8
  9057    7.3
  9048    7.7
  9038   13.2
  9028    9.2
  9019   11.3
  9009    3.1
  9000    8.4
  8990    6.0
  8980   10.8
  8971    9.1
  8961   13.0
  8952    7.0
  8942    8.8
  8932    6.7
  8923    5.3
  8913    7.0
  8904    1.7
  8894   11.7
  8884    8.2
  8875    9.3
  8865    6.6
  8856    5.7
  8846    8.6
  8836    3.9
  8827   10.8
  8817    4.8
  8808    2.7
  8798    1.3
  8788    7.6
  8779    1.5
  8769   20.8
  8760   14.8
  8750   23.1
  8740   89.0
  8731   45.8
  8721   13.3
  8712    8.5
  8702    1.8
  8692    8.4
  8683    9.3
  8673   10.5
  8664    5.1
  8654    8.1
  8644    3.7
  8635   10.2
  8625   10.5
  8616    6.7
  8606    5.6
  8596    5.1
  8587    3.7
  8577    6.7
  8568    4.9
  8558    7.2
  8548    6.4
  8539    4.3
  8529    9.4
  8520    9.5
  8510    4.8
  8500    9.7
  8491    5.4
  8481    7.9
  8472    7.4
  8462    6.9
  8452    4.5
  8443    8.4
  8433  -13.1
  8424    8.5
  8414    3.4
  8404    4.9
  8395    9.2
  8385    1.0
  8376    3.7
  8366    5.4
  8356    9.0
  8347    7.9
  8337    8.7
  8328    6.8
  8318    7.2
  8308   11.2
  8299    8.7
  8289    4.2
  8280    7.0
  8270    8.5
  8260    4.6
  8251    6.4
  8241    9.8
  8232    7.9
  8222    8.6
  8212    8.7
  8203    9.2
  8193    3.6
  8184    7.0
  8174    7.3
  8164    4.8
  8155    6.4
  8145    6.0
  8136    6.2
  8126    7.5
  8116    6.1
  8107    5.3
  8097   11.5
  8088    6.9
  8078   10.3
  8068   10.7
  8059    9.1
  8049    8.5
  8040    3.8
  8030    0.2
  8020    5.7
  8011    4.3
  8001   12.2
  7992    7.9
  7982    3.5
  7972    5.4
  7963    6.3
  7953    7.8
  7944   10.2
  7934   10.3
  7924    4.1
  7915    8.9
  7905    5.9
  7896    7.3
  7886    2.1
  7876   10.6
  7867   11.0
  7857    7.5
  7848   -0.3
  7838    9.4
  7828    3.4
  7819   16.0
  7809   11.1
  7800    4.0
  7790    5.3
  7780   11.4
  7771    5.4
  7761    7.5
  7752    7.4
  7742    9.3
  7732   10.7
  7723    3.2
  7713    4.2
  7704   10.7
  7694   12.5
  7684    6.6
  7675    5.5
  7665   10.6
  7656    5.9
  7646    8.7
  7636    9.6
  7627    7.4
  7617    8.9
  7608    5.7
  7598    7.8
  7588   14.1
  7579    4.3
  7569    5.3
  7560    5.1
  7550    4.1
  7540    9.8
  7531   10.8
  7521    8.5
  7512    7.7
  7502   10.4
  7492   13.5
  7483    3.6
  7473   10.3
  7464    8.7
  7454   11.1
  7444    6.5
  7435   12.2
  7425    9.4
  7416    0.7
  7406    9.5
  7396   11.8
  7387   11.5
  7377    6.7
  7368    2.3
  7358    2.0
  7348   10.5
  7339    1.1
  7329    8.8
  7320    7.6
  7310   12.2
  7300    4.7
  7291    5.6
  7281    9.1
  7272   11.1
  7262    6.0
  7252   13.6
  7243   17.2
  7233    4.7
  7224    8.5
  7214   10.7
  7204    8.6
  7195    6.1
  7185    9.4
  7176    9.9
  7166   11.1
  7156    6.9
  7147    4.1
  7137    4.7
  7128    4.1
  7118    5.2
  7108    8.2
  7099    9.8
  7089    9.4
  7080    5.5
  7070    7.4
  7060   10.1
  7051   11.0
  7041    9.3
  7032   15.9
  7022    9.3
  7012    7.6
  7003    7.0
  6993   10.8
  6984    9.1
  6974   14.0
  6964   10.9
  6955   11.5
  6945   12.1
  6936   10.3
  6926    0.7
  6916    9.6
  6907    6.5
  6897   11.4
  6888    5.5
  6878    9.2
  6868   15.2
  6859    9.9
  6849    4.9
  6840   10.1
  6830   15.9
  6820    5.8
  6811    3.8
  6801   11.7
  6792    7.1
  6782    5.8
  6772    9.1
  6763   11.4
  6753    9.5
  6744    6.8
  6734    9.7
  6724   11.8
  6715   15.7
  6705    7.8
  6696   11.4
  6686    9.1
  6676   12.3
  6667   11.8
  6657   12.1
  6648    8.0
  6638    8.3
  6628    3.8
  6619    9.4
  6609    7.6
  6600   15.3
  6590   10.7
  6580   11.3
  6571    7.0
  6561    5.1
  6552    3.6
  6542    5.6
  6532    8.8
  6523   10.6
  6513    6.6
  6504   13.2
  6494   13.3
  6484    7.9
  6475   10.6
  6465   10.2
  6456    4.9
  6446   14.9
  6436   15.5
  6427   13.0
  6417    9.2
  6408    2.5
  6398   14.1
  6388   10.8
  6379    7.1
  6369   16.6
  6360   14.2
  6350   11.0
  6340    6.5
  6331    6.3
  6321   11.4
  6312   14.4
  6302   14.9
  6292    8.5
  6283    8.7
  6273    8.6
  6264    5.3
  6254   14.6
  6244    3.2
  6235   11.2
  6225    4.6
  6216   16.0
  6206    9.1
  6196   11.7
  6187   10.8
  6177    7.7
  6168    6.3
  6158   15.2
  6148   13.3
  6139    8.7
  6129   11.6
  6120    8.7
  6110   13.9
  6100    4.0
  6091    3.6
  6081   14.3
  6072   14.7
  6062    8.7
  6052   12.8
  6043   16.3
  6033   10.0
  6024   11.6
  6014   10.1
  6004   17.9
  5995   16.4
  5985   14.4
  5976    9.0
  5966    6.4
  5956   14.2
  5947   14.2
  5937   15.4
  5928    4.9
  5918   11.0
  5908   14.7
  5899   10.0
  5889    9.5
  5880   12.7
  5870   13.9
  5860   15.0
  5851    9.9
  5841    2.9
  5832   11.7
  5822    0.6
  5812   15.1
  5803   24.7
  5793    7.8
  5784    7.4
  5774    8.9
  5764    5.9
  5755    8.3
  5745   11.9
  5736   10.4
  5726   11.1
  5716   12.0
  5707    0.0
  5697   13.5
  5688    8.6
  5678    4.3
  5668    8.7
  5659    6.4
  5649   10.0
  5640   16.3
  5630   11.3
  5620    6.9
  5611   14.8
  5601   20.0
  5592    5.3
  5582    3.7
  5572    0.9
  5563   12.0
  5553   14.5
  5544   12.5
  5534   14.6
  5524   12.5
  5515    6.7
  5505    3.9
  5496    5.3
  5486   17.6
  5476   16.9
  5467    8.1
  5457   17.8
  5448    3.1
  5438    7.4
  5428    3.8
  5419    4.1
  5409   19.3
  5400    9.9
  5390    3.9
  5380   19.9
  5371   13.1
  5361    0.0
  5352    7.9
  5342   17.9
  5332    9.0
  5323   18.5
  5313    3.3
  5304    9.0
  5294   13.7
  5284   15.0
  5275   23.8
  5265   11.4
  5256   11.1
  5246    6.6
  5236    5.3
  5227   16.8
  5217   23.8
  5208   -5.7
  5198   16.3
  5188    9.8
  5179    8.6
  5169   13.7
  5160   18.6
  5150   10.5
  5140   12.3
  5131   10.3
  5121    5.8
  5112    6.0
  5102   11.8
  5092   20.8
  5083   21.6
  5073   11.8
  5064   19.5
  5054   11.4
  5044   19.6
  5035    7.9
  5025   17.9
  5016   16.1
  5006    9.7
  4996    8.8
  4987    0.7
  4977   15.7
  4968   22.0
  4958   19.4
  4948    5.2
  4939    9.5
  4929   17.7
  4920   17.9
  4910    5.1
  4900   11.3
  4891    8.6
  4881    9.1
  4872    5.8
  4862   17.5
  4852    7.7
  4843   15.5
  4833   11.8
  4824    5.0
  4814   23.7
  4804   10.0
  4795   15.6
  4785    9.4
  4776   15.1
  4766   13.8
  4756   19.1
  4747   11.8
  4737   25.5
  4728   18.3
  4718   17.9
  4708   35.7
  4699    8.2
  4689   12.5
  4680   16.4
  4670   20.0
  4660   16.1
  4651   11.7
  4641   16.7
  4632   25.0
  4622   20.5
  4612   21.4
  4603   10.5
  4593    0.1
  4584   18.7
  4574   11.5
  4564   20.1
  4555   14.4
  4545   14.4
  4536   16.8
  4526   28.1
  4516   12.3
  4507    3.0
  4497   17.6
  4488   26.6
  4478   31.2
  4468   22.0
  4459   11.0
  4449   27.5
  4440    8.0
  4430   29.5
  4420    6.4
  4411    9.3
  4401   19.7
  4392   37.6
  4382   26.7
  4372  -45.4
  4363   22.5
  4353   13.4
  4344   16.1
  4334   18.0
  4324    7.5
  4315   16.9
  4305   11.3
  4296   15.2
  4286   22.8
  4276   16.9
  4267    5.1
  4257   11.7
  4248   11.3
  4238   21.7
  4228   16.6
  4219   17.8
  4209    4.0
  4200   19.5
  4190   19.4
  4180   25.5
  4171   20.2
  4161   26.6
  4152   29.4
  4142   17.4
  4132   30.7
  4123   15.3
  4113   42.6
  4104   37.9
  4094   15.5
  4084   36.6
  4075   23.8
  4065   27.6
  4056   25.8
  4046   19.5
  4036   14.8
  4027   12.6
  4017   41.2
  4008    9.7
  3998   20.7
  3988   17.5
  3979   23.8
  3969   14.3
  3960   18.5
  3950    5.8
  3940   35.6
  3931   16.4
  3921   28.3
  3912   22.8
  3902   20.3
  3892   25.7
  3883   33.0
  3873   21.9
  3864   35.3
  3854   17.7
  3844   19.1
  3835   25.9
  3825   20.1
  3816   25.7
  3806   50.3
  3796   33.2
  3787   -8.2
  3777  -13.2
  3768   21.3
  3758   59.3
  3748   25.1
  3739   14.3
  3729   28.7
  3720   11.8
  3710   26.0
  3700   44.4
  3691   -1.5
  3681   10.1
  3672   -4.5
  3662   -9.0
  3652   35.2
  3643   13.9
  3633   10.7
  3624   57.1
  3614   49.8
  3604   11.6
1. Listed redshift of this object 1.34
